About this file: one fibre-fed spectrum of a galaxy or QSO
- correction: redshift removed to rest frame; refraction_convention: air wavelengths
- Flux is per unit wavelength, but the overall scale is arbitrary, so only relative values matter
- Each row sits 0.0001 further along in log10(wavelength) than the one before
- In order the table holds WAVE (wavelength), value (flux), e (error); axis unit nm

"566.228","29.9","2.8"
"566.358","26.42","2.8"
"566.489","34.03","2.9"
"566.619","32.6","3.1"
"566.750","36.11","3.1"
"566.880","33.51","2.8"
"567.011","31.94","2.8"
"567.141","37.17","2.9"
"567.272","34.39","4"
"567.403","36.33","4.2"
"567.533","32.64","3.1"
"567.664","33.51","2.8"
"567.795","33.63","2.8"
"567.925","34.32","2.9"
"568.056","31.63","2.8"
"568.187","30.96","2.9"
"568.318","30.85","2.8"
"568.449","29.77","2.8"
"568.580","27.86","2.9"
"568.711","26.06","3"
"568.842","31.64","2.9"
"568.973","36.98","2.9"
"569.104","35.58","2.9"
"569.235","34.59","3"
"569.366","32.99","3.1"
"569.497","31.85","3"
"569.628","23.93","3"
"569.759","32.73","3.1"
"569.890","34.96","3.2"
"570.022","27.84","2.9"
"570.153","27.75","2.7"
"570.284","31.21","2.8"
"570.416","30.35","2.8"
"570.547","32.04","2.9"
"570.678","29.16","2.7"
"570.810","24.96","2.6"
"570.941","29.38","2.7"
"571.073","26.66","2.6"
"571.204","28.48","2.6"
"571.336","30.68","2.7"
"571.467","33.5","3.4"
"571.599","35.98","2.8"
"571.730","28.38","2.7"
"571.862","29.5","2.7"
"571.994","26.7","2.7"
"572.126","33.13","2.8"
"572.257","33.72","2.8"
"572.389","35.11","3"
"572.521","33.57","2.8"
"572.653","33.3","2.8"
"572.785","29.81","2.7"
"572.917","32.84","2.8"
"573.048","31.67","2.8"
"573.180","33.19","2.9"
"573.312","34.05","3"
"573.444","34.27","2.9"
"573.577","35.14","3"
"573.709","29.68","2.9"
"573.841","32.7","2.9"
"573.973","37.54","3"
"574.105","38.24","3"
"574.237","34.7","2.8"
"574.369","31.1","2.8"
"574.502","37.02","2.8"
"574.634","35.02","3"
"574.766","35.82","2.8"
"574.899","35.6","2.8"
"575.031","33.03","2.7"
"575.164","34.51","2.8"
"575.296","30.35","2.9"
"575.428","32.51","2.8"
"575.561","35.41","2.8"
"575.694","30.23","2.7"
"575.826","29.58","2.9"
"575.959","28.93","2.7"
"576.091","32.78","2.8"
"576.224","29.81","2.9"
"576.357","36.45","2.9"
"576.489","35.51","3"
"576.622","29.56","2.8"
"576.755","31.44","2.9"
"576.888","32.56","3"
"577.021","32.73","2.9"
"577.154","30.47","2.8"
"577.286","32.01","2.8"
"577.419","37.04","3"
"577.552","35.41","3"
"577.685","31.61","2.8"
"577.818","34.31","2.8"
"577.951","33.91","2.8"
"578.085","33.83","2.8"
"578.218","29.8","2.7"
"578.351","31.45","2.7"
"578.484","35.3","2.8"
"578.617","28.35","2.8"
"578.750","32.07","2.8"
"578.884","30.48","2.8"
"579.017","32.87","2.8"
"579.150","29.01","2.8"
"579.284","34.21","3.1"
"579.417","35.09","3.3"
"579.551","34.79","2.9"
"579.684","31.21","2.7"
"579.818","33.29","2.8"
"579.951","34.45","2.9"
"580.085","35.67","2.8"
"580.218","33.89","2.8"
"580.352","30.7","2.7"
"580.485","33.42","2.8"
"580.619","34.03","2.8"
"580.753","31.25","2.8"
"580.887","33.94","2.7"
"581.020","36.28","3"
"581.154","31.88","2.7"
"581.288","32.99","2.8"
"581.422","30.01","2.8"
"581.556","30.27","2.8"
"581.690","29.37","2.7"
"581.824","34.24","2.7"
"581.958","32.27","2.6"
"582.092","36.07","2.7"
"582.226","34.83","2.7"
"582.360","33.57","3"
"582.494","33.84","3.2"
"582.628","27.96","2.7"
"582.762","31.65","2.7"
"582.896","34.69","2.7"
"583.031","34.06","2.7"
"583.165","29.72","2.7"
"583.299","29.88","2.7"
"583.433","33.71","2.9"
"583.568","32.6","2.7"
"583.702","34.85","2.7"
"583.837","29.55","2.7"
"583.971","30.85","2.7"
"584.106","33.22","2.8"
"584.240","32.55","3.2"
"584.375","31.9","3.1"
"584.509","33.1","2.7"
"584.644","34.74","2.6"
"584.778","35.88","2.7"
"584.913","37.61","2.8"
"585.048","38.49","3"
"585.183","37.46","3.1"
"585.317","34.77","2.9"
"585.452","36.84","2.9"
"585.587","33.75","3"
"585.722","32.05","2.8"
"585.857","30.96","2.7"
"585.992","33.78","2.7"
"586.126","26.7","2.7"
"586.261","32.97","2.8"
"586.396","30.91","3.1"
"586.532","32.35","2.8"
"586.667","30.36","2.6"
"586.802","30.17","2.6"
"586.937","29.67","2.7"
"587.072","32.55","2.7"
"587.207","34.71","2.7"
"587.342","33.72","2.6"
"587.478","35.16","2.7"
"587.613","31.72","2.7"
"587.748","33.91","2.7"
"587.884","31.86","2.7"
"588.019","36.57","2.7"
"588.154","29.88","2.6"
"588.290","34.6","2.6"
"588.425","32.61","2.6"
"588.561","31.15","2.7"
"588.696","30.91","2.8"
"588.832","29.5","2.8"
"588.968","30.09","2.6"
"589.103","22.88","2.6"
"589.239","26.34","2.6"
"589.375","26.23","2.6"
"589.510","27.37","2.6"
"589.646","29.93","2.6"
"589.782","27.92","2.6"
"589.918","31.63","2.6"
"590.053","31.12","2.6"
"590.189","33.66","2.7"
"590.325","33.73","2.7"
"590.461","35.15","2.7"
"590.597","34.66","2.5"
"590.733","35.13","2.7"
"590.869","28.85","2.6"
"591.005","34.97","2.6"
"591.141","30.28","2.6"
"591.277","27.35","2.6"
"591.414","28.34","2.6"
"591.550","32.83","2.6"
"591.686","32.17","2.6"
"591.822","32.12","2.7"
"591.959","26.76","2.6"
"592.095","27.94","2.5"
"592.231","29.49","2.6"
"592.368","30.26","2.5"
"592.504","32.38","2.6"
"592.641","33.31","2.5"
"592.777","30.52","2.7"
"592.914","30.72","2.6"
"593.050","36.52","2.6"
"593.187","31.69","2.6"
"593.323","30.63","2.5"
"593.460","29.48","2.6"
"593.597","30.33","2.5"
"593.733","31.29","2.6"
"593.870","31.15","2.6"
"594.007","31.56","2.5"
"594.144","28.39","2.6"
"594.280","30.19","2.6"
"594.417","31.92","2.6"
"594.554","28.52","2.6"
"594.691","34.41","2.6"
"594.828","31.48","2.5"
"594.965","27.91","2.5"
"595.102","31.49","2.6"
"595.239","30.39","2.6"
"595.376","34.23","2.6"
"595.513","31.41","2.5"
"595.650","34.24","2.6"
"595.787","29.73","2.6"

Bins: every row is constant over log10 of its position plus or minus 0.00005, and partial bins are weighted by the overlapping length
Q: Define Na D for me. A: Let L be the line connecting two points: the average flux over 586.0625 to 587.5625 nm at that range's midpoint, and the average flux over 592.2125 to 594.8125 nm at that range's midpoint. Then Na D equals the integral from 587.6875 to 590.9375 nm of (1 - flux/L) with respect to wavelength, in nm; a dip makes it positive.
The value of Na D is 0.05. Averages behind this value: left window 31.8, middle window 31.1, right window 31.2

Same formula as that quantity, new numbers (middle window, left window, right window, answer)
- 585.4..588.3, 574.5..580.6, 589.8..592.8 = -0.05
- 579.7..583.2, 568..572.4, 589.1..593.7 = -0.24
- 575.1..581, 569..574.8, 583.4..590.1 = -0.11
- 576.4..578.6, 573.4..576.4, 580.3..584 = 0.02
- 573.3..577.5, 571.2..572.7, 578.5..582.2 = -0.13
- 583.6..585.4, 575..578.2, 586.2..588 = -0.10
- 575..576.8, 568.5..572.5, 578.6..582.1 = -0.02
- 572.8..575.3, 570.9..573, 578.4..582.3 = -0.18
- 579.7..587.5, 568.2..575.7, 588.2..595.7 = -0.39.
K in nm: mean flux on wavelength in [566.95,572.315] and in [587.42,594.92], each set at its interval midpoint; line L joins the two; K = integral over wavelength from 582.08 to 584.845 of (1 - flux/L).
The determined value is -0.14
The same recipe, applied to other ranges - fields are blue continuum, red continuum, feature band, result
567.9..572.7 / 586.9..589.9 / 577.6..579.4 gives -0.07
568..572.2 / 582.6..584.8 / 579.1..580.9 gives -0.07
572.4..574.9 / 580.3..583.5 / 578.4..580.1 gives 0.01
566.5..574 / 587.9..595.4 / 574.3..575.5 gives -0.08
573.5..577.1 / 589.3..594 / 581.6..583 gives -0.02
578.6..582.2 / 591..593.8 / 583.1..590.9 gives -0.12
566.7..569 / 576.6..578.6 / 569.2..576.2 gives 0.14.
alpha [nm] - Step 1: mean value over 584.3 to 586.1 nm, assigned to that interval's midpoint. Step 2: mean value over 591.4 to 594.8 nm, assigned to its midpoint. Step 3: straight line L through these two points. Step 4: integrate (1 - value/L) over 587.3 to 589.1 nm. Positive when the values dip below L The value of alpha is 0.06 nm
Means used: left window 34.5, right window 31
